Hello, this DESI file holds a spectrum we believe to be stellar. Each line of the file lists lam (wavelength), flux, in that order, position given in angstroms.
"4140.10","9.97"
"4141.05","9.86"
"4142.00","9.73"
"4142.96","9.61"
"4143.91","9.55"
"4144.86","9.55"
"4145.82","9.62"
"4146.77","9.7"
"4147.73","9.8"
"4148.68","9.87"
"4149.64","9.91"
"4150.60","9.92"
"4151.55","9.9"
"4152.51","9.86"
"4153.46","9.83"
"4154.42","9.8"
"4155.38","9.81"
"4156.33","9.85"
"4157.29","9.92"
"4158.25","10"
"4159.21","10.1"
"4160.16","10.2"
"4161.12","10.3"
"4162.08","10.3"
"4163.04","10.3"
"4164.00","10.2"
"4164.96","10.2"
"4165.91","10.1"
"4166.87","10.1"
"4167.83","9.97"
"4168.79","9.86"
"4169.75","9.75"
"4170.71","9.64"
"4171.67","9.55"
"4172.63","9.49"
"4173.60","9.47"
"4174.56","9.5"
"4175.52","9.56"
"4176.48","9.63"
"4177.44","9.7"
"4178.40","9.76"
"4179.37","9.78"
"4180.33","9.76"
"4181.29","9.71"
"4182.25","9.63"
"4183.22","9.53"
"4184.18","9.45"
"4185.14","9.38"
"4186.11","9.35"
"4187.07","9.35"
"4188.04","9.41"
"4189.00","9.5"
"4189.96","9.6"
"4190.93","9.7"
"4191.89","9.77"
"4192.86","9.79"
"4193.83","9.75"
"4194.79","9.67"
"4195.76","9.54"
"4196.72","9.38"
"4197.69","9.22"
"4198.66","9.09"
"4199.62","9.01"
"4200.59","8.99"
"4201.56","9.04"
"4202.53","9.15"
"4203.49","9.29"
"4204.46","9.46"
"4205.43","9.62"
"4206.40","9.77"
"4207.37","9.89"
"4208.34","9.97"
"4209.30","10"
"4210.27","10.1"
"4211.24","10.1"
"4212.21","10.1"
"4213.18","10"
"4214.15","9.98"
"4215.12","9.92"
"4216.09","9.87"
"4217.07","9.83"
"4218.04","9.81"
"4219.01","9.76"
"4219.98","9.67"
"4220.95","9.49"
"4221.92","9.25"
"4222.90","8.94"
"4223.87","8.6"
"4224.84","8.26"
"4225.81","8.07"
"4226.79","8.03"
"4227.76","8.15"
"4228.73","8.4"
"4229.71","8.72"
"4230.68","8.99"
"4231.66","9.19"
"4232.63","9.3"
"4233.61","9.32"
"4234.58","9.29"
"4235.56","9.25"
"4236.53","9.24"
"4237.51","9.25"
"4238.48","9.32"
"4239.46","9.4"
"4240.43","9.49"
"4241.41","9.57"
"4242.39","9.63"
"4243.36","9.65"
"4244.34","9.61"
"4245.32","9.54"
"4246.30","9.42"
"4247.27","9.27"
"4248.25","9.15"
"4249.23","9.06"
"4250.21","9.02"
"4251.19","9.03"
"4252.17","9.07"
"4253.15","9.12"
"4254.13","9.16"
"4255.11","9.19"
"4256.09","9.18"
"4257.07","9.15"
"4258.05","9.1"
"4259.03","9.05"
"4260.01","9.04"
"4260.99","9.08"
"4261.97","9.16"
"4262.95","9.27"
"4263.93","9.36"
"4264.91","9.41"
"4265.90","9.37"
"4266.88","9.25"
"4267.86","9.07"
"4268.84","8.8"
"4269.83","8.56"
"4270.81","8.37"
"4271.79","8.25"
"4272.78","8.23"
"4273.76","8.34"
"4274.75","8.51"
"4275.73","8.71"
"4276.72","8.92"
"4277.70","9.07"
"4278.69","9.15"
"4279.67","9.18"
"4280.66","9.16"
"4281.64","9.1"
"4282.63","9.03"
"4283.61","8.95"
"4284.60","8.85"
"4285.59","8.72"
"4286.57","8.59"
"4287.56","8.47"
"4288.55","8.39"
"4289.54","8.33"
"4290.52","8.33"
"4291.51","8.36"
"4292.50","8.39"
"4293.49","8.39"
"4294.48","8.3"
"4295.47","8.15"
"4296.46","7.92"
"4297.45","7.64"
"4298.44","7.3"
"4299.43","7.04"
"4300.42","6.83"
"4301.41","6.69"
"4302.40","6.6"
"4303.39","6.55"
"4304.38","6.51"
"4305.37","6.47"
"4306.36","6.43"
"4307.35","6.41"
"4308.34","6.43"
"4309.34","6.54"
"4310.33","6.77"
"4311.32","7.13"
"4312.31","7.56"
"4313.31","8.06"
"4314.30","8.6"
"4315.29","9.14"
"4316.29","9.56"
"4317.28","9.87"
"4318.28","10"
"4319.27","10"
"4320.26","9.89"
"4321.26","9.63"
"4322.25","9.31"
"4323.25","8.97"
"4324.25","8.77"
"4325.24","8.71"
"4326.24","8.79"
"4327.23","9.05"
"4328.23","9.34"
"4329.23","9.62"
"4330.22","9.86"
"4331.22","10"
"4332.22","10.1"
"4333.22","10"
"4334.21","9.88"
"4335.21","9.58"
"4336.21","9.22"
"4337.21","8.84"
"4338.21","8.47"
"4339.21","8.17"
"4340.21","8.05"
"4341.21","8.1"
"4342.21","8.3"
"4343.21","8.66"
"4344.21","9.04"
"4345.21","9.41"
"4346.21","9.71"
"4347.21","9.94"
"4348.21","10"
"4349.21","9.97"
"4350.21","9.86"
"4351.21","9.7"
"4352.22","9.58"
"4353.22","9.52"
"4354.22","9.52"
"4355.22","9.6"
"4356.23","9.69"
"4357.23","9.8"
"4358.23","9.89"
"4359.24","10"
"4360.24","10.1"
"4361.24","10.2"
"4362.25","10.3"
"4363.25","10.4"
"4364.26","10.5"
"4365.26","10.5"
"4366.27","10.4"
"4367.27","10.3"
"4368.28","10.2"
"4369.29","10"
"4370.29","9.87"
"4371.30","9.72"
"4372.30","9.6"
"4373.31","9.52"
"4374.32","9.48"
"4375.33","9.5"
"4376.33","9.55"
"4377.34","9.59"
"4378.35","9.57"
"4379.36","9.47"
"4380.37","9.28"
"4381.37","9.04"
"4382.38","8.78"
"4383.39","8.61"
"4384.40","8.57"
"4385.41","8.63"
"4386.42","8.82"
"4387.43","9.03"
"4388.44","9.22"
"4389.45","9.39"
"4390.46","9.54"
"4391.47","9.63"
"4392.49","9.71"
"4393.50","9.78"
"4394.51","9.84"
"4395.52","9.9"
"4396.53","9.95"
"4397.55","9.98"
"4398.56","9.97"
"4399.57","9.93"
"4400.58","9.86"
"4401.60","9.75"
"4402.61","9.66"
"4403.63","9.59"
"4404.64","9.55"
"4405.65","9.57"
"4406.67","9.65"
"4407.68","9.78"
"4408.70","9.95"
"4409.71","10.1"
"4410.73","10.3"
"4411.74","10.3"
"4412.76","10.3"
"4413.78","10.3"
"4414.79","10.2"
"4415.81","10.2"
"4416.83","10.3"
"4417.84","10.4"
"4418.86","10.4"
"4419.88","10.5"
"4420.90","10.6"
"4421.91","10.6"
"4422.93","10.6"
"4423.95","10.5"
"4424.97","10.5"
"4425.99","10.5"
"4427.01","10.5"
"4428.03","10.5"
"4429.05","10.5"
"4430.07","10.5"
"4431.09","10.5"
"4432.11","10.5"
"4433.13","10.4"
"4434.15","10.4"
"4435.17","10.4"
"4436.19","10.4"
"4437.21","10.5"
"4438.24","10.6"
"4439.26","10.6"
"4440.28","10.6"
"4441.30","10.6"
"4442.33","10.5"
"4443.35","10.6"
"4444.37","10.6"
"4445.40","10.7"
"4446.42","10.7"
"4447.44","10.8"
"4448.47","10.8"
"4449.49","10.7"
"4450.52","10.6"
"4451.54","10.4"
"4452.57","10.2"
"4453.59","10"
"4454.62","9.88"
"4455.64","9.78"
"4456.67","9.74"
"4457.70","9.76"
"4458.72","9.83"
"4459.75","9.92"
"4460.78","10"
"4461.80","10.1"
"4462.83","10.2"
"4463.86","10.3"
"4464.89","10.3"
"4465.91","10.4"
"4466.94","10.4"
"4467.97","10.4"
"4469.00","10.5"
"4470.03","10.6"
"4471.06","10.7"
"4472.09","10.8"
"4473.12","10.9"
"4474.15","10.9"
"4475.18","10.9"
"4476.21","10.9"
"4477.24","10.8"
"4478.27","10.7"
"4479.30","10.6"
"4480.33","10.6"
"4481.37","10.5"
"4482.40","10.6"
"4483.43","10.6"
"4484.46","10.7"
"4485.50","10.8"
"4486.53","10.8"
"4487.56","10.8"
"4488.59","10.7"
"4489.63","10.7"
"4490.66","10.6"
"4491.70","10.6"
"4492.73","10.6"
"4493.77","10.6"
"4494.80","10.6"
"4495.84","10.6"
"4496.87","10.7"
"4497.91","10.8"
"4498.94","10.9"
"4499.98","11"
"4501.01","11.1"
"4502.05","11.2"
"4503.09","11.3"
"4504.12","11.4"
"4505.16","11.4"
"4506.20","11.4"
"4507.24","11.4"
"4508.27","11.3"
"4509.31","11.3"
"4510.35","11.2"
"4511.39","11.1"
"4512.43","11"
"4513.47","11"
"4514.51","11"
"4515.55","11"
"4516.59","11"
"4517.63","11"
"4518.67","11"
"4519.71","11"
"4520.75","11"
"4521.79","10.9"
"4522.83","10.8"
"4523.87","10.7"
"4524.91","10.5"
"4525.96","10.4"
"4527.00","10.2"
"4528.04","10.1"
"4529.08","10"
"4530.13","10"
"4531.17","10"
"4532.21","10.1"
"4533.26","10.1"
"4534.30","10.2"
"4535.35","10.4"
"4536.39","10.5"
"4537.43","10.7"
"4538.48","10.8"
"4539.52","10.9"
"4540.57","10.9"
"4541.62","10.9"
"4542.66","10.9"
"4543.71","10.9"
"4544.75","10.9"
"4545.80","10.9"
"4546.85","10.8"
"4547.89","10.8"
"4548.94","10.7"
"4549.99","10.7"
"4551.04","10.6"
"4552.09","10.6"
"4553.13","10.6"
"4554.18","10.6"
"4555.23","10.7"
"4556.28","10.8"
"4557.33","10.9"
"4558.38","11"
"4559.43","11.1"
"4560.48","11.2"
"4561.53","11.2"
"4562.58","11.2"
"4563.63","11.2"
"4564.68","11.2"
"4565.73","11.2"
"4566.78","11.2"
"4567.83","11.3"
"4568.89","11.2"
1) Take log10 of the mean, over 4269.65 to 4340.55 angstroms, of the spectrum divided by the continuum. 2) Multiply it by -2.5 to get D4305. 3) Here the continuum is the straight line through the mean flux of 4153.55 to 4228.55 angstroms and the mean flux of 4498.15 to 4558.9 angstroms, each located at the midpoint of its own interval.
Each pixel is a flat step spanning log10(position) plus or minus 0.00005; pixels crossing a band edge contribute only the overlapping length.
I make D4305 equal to 0.18 mag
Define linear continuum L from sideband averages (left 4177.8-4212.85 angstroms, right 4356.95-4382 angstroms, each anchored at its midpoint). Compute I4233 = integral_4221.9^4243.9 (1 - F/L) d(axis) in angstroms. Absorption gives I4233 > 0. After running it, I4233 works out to 1.4 angstroms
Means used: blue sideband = 9.58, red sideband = 9.87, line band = 9.01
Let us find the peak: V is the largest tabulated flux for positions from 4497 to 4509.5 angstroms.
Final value 11.4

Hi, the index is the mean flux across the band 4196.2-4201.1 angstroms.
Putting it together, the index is 9.14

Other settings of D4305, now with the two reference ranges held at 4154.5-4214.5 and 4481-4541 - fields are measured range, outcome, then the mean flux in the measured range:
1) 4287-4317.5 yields 0.30 mag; 7.63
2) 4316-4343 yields 0.10 mag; 9.25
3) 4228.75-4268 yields 0.08 mag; 9.23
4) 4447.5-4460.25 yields 0.04 mag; 10.2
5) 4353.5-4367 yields 0.02 mag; 10.1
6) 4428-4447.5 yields 0.00 mag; 10.5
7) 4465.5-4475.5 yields 0.00 mag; 10.6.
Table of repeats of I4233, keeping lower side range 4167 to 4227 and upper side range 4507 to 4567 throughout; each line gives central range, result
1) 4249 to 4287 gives 3.21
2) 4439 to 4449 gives -0.19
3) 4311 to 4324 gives 1.17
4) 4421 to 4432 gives -0.15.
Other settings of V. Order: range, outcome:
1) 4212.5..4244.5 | 10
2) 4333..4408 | 10.5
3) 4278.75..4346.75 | 10.1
